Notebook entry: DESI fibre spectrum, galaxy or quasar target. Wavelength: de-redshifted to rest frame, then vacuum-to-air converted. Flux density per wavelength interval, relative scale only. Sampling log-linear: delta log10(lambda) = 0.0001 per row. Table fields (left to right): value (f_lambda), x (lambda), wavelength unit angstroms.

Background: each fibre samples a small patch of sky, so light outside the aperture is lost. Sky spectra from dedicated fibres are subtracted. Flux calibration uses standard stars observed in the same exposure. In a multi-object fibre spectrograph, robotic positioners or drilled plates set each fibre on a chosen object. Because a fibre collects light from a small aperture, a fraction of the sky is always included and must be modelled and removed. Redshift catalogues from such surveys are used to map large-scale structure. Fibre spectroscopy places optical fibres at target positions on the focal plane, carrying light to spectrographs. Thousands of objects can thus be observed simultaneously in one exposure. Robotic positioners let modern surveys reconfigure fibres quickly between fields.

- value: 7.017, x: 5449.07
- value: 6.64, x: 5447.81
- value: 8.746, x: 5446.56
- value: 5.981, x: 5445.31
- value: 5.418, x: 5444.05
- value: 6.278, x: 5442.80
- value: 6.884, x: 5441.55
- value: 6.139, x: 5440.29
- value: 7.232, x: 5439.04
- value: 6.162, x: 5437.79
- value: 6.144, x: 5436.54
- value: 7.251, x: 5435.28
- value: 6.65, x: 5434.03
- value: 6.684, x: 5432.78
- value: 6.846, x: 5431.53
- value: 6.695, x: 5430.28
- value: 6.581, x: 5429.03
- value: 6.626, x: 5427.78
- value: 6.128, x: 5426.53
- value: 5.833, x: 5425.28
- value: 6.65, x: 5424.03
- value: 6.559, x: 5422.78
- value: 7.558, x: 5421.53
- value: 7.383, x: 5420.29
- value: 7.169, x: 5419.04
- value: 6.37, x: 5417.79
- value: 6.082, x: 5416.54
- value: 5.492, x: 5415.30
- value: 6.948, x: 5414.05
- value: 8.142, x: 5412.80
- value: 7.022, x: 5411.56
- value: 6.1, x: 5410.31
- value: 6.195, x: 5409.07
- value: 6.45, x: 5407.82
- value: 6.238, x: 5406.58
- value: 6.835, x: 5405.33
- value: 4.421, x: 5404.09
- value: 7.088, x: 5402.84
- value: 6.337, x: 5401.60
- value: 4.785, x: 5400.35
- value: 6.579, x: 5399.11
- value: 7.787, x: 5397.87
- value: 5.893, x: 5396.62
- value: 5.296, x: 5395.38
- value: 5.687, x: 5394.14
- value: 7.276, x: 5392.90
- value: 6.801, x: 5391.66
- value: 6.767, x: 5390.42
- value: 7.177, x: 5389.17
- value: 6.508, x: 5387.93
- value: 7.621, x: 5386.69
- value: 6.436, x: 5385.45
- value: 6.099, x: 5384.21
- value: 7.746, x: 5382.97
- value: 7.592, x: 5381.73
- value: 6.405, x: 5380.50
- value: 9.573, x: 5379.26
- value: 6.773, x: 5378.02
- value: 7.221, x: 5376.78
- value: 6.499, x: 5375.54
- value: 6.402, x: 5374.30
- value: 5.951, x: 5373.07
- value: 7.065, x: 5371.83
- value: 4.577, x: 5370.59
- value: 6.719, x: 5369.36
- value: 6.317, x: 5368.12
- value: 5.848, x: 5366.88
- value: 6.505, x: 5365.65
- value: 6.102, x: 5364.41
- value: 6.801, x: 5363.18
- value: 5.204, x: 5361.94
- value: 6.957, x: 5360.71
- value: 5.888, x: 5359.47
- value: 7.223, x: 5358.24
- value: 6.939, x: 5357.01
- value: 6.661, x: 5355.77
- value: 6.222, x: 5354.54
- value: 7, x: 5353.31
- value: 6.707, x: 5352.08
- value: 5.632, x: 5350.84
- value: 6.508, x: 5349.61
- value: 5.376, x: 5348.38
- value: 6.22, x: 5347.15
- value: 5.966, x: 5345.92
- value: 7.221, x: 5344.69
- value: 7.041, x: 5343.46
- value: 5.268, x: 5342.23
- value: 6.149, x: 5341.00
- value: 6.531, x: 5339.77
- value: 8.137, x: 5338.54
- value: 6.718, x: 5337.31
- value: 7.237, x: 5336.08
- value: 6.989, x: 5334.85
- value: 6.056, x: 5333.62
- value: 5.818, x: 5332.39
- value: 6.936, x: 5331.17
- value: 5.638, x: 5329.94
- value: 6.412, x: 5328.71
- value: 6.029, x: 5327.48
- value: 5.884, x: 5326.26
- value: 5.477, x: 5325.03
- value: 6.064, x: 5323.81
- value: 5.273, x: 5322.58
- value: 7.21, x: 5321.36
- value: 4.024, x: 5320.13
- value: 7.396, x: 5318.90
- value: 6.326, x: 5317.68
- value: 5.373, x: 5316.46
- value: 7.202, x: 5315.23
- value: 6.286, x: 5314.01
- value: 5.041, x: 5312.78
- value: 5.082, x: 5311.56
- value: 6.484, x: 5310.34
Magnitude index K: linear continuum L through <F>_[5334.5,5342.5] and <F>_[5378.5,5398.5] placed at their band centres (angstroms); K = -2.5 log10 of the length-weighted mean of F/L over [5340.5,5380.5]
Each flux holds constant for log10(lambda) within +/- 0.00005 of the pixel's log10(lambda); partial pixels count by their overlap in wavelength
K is 0.06 mag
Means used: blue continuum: 6.77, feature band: 6.45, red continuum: 6.92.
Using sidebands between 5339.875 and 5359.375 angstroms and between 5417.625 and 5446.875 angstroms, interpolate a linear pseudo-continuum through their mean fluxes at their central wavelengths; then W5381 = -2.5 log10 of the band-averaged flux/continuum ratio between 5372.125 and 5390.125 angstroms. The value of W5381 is -0.081 mag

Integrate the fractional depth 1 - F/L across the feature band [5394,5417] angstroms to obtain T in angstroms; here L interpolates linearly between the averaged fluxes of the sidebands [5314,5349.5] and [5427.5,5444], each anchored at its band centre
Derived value 0.7 angstroms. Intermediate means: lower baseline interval 6.29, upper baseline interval 6.59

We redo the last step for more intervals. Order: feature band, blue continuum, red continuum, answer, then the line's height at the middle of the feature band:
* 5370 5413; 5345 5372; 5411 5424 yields 0.07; 6.61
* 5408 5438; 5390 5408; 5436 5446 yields -1.67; 6.29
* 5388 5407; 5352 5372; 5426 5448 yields 0.44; 6.49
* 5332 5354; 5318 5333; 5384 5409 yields -1.32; 6.11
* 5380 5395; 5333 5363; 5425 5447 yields -0.68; 6.53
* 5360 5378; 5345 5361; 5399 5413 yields 0.18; 6.38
